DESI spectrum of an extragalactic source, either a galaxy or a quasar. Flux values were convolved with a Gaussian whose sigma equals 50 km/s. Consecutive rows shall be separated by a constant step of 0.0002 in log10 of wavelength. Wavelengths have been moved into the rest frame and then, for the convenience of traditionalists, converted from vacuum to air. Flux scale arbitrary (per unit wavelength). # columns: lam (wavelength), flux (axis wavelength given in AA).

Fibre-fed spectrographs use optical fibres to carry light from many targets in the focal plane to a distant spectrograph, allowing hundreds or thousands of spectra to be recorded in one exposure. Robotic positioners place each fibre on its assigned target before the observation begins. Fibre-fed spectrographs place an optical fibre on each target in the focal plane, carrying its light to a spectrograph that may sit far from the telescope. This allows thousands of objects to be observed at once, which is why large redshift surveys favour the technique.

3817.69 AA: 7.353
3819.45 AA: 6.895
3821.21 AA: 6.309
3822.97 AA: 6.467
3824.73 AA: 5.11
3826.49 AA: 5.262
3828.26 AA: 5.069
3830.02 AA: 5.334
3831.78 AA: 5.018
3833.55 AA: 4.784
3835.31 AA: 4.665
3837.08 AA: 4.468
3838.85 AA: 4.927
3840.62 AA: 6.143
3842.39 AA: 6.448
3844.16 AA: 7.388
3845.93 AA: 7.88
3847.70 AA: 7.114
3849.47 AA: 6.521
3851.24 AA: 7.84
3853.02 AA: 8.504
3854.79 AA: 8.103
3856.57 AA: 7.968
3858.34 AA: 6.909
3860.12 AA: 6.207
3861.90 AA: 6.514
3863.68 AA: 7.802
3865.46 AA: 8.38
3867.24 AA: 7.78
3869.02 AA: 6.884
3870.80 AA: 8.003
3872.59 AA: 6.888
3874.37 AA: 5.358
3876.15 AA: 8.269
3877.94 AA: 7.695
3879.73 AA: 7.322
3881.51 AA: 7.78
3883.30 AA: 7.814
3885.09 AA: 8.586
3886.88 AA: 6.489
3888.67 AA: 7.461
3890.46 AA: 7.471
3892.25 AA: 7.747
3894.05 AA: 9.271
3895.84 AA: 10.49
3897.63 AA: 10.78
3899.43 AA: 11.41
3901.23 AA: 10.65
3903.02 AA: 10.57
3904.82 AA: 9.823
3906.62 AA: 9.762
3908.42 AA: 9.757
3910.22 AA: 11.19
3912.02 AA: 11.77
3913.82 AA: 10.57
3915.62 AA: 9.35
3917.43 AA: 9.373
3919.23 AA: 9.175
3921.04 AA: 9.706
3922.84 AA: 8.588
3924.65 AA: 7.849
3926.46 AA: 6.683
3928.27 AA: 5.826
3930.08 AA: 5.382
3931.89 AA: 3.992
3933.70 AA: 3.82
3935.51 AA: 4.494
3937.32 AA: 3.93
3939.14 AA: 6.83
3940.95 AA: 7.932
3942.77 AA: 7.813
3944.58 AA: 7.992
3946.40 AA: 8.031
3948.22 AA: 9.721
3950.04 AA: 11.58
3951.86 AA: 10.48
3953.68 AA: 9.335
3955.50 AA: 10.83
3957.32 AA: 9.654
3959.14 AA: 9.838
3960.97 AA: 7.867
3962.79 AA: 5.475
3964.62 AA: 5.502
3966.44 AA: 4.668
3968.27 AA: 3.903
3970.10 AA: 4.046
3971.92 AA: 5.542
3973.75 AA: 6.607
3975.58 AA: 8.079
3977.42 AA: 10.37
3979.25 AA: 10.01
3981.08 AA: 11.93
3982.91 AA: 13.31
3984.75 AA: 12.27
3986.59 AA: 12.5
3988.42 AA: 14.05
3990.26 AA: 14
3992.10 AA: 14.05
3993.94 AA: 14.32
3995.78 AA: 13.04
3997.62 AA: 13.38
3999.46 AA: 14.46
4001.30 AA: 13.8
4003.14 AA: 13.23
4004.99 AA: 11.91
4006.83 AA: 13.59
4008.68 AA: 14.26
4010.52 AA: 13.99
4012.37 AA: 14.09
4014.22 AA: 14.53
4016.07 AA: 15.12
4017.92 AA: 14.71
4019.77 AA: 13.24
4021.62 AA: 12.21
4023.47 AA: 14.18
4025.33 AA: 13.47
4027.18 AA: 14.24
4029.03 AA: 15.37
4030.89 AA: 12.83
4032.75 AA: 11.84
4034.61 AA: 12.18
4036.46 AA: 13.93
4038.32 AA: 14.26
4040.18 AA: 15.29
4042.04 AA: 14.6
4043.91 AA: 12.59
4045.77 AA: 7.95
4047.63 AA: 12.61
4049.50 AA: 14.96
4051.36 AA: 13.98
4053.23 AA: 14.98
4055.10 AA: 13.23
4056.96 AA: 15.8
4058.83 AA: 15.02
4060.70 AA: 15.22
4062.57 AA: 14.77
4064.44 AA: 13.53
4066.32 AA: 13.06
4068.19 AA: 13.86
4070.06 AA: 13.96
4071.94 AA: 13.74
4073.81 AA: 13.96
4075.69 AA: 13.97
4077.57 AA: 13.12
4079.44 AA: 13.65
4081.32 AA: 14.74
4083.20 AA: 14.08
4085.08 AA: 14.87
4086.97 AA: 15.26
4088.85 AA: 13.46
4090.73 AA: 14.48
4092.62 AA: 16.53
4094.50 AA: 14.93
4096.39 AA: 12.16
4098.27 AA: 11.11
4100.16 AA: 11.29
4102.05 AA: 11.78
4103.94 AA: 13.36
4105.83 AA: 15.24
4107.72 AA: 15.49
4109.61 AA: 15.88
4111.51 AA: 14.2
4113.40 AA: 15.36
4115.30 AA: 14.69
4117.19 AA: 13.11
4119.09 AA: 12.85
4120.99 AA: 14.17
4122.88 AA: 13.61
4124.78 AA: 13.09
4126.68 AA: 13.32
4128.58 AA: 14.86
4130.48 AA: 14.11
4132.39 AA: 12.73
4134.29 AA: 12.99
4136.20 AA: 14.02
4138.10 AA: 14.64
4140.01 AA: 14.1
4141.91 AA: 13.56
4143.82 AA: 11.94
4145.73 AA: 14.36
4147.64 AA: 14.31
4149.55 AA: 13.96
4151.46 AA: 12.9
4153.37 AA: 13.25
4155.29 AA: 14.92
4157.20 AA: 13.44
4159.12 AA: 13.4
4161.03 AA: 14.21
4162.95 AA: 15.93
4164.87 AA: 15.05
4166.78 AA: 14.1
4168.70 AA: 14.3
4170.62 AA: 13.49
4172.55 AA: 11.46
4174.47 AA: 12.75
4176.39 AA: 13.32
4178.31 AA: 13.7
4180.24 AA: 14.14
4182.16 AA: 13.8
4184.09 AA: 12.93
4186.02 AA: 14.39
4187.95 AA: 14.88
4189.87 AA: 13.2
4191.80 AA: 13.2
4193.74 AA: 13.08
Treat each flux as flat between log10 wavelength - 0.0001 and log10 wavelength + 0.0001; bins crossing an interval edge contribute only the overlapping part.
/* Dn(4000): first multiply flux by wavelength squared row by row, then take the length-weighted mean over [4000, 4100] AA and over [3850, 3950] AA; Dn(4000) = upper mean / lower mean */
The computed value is 1.8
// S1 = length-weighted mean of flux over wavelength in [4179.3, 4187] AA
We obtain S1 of 13.8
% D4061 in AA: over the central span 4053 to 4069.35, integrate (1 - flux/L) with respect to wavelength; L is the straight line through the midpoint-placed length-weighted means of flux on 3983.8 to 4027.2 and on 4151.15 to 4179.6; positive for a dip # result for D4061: -0.8 AA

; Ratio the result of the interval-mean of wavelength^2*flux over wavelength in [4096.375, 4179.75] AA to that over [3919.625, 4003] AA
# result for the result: 1.7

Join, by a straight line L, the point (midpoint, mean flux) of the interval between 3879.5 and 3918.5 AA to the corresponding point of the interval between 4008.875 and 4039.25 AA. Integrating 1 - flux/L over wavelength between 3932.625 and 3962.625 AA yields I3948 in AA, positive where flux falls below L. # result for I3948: 8.3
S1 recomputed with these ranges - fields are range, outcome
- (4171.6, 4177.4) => 12.5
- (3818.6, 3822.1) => 6.6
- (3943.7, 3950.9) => 9.31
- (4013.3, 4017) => 14.8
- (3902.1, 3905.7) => 10.2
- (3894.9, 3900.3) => 10.9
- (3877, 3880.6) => 7.5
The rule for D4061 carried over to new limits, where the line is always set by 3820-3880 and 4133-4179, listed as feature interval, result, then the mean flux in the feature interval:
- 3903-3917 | -4.0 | 10.3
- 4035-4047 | -2.2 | 13.1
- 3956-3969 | 3.3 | 6.87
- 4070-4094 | -4.6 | 14.3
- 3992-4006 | -4.7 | 13.5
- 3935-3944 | 2.5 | 6.34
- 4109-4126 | -1.6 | 14.1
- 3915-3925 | -1.0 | 9.06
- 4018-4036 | -4.4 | 13.4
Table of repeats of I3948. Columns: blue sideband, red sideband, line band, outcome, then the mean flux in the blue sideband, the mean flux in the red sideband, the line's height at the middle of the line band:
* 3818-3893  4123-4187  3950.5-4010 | -4.79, 6.81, 13.7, 9.69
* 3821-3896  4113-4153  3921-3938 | 5.46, 6.92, 13.7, 8.68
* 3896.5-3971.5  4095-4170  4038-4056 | -3.23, 8.18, 13.8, 11.4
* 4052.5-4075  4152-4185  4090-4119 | 0.26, 14.3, 13.8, 14.1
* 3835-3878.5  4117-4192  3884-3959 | -1.54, 7.01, 13.7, 8.47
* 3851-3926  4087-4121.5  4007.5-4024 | -3.24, 8.57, 13.9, 11.7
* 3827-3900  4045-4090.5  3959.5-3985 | 7.29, 7.23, 13.9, 10.8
